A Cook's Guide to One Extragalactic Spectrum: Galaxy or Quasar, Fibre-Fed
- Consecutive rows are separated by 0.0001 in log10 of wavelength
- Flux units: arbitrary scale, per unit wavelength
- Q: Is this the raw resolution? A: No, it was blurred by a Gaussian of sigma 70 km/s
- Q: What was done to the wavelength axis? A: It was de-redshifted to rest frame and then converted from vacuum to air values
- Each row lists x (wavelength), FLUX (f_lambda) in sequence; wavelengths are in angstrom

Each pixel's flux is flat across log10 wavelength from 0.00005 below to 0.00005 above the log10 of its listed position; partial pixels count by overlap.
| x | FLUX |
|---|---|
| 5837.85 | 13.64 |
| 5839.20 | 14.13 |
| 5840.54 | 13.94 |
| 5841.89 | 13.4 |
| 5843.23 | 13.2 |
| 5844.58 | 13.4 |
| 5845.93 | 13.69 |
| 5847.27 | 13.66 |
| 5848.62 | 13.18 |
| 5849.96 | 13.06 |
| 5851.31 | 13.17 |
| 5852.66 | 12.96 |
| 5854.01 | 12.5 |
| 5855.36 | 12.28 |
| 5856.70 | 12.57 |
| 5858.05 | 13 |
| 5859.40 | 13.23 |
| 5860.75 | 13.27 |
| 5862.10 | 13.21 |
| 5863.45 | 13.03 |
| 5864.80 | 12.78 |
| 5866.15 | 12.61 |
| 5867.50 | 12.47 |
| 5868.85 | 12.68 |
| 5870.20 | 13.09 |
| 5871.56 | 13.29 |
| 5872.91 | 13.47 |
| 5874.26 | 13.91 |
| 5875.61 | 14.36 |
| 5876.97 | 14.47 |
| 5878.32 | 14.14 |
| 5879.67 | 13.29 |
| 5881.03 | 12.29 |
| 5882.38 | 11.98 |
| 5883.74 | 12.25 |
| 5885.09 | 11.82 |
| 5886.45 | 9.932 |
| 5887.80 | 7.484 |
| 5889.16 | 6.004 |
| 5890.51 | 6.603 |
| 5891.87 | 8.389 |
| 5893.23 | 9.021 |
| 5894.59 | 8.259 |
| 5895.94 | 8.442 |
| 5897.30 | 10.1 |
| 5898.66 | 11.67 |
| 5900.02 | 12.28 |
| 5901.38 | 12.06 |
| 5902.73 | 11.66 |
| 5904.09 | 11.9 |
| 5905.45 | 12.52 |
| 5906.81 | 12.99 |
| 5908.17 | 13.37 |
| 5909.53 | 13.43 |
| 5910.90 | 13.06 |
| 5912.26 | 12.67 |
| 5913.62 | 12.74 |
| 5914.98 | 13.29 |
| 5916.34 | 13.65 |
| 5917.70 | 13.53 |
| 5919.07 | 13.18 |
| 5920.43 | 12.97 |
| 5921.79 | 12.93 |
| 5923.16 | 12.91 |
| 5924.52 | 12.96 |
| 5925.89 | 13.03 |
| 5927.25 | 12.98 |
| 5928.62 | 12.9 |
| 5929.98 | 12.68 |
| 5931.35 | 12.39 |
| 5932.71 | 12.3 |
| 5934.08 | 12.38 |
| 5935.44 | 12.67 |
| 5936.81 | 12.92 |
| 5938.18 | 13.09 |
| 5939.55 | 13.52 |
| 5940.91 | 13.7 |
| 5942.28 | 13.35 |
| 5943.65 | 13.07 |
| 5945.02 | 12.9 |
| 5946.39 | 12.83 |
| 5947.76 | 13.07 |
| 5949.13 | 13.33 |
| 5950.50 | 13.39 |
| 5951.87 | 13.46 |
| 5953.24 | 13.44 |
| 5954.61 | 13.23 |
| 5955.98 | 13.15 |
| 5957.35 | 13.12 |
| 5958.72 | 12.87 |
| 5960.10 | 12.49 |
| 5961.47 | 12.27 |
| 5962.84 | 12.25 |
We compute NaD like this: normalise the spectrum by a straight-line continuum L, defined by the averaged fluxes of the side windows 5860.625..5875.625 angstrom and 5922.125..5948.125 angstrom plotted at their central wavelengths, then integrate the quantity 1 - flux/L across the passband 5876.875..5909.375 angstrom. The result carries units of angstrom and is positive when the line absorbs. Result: 5.3 angstrom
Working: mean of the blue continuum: 13.1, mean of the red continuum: 12.9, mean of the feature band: 10.9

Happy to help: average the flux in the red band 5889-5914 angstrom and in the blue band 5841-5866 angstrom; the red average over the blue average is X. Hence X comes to 0.8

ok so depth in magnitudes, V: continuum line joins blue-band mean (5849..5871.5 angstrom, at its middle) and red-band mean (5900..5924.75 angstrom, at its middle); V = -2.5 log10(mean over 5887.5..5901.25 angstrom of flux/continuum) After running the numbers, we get 0.39 mag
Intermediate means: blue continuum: 12.9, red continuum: 12.9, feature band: 8.99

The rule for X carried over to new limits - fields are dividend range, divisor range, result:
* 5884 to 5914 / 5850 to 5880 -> 0.82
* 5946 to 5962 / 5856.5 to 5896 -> 1.11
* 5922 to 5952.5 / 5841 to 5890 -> 1.03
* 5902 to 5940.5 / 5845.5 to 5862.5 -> 0.99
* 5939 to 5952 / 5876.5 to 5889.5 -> 1.16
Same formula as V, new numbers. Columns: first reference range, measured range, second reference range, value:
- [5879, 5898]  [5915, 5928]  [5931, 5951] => -0.12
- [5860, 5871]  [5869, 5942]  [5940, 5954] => 0.08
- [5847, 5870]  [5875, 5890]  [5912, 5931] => 0.12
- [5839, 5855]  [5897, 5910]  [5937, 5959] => 0.09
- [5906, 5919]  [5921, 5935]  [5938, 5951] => 0.04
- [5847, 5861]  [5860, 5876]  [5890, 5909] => -0.08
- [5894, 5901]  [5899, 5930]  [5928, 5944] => -0.13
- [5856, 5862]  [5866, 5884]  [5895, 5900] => -0.11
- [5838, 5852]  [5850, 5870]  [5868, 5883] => 0.05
